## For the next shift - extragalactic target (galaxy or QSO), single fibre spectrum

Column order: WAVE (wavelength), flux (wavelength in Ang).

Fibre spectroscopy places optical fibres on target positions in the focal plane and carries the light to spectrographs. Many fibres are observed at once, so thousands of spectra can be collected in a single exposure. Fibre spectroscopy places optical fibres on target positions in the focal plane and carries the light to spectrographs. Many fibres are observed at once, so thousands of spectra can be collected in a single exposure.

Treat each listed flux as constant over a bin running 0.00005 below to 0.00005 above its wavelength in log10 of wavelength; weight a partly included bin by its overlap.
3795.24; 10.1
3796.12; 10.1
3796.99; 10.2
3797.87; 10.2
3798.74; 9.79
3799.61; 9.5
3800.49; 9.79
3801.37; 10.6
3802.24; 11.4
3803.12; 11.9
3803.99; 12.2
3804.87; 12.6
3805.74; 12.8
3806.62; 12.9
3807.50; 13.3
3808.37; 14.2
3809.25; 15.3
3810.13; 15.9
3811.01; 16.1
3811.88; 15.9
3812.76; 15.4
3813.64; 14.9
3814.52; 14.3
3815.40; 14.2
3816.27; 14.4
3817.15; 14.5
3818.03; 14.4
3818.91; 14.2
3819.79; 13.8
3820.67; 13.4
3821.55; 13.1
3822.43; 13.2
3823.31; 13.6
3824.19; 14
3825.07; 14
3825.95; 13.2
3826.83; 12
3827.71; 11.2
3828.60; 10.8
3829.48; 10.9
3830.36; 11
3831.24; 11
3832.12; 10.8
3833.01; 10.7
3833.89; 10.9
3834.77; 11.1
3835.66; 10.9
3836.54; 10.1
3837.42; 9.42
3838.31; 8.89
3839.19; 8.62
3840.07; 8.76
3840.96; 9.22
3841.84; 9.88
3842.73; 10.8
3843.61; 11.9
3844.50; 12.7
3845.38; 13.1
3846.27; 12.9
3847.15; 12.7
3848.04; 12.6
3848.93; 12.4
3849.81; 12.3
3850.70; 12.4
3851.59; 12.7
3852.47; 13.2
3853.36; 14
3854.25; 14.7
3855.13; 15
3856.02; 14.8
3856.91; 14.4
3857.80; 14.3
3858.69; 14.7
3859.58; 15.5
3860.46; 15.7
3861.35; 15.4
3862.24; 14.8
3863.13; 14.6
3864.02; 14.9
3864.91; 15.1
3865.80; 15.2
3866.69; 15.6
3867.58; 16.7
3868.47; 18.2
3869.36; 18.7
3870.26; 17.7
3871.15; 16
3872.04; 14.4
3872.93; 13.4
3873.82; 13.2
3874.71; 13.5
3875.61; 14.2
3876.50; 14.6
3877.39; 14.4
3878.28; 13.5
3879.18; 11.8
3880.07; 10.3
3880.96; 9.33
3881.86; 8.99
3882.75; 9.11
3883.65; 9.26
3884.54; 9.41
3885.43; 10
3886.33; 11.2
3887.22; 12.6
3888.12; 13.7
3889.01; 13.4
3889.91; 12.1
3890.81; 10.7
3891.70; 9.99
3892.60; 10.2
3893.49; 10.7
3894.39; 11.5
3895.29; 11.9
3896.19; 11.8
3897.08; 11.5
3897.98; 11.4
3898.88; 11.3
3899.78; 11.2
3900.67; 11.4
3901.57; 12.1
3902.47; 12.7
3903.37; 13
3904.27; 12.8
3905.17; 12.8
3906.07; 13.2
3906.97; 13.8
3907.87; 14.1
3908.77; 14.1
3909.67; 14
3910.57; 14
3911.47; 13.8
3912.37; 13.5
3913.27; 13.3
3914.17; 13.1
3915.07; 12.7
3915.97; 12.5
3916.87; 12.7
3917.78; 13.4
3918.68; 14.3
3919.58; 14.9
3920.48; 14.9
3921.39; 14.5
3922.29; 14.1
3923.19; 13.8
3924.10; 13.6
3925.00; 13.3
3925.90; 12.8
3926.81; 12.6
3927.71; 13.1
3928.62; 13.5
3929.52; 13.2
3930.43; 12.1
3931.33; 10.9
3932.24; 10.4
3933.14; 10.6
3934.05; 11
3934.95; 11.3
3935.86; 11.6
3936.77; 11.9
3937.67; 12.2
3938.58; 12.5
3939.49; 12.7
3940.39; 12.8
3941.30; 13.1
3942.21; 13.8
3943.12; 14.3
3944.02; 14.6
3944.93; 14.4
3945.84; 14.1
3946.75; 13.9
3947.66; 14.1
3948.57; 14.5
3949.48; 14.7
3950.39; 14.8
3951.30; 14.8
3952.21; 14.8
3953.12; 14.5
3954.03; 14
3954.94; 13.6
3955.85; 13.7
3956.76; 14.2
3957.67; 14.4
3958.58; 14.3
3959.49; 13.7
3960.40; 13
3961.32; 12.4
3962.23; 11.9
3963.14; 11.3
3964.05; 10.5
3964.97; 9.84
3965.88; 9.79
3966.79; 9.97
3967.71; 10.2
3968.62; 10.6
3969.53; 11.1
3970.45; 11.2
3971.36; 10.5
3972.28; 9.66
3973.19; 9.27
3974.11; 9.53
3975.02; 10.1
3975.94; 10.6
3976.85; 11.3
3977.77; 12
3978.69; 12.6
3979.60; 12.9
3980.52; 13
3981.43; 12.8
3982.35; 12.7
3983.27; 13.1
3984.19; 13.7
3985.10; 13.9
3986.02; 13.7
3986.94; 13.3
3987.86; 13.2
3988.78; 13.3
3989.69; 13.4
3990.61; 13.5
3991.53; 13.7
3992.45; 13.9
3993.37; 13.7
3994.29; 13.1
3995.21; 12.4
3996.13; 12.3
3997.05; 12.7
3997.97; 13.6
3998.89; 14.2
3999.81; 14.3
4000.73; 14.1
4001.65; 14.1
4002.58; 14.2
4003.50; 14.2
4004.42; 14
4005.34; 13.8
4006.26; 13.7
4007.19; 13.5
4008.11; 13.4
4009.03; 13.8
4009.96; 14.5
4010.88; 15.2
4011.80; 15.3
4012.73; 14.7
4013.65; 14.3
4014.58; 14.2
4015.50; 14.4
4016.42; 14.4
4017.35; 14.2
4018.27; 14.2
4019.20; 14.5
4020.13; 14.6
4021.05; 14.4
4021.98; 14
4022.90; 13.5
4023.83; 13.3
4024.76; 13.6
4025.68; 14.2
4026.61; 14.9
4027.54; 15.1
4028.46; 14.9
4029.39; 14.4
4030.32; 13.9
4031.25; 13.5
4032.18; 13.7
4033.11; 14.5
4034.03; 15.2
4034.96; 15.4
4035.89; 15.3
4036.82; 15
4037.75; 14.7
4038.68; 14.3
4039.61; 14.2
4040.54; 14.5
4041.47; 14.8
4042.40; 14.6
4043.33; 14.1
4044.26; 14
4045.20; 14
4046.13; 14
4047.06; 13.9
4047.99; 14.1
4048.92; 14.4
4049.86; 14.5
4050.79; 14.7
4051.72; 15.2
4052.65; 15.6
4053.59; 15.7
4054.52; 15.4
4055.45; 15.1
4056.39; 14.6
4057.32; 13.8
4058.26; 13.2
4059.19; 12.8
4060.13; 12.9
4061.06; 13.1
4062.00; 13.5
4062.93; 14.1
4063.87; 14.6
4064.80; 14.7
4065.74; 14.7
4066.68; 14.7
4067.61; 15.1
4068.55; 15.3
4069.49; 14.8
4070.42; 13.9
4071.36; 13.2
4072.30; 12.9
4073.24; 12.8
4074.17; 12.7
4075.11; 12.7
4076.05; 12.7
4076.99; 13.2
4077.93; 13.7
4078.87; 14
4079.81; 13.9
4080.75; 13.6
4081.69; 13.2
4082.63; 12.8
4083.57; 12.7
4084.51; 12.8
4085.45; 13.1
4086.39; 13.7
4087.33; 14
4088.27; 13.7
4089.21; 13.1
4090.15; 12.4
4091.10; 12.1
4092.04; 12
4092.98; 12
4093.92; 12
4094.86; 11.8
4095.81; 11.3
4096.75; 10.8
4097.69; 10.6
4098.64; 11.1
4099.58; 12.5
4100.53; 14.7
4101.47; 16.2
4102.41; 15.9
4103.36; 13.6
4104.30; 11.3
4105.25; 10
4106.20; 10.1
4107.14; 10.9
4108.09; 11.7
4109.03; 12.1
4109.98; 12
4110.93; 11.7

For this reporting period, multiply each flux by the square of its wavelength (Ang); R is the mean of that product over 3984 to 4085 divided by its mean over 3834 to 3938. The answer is 1.2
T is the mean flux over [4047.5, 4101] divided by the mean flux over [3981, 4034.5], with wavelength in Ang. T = 1.0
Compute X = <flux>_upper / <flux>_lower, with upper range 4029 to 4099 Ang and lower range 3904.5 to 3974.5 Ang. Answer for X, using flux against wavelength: 1.07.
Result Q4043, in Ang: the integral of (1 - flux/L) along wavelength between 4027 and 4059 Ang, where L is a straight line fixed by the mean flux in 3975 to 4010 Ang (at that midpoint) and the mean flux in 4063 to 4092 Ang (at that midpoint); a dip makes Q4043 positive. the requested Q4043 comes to -2.6 Ang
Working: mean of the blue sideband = 13.3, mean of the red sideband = 13.5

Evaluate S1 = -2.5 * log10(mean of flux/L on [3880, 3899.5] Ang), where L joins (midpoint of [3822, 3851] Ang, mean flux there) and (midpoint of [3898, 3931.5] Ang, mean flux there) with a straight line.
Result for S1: 0.16 mag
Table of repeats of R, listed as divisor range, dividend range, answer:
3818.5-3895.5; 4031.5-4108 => 1.19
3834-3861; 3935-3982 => 1.07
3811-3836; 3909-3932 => 1.08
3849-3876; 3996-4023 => 1.03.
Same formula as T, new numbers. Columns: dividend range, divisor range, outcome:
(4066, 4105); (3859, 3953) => 1.00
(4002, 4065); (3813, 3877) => 1.08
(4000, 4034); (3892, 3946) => 1.11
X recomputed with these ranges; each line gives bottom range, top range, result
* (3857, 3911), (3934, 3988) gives 0.96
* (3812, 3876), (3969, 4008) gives 0.96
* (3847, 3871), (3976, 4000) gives 0.89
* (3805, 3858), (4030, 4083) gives 1.11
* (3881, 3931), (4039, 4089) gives 1.12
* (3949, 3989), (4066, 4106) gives 1.05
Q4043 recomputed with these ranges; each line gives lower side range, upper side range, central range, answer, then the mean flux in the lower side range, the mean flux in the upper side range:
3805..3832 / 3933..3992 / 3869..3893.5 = 1.4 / 13.6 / 12.6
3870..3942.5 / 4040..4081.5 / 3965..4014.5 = 2.3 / 12.5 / 14.1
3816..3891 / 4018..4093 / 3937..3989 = 3.1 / 12.8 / 14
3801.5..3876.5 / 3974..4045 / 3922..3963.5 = 1.3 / 13.3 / 13.8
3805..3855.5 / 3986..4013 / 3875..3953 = 3.2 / 12.6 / 13.8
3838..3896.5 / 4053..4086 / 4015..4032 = -0.8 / 12.9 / 13.8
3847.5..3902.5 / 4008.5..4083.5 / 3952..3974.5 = 2.9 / 13.1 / 14.2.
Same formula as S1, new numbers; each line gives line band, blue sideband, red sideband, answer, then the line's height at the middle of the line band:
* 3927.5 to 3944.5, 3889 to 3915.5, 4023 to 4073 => 0.04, 12.8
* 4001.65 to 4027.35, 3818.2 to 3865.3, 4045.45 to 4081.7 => -0.04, 13.7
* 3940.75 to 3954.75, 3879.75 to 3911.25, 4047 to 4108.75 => -0.17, 12.2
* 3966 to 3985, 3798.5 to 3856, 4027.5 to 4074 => 0.20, 13.7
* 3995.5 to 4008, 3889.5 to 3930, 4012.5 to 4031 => 0.02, 14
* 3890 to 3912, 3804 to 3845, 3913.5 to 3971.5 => 0.04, 12.7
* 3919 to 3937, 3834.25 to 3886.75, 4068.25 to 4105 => 0.02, 13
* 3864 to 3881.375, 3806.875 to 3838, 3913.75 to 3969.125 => -0.12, 13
